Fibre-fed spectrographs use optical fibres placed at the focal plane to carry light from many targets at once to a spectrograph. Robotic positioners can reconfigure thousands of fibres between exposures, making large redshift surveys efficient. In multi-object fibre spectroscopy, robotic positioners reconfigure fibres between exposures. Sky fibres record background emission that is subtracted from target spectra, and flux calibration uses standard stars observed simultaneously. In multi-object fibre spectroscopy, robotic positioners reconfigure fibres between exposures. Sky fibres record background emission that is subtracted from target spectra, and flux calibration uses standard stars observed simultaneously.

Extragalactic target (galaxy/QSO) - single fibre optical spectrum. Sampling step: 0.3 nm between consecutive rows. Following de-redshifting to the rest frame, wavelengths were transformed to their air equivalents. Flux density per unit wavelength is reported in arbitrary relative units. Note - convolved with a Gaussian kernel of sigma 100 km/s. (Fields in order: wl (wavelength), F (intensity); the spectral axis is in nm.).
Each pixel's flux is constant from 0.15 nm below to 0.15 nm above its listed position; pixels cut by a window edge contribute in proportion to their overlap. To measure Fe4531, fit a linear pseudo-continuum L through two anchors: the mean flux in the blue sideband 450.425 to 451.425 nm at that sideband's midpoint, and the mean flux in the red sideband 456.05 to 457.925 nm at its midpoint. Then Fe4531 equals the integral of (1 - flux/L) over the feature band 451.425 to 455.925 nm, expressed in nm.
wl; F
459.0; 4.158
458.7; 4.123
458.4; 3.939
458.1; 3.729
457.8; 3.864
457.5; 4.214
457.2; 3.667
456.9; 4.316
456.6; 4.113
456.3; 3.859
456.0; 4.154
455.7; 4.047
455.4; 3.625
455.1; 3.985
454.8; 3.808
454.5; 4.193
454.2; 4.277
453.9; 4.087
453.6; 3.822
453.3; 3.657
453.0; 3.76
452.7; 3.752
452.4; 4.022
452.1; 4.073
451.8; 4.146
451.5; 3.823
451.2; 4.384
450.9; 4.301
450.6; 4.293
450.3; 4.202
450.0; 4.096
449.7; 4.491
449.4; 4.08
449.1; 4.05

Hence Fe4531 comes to 0.24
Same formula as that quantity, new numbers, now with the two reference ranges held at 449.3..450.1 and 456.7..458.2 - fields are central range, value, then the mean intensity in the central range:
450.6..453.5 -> 0.11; 4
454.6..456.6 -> 0.05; 3.93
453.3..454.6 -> 0.02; 4.04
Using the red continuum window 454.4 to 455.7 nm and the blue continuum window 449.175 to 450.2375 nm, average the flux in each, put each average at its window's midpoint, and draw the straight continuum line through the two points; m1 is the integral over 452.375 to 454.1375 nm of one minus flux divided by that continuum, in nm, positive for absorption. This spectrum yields 0.066 nm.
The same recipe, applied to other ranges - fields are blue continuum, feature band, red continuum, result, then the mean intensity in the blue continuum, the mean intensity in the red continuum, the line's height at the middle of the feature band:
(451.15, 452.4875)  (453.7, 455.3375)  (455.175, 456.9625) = 0.00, 4.07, 4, 4.03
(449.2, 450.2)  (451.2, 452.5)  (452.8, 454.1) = -0.02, 4.21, 3.85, 4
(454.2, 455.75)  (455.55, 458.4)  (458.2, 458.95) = 0.00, 3.96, 4.03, 4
